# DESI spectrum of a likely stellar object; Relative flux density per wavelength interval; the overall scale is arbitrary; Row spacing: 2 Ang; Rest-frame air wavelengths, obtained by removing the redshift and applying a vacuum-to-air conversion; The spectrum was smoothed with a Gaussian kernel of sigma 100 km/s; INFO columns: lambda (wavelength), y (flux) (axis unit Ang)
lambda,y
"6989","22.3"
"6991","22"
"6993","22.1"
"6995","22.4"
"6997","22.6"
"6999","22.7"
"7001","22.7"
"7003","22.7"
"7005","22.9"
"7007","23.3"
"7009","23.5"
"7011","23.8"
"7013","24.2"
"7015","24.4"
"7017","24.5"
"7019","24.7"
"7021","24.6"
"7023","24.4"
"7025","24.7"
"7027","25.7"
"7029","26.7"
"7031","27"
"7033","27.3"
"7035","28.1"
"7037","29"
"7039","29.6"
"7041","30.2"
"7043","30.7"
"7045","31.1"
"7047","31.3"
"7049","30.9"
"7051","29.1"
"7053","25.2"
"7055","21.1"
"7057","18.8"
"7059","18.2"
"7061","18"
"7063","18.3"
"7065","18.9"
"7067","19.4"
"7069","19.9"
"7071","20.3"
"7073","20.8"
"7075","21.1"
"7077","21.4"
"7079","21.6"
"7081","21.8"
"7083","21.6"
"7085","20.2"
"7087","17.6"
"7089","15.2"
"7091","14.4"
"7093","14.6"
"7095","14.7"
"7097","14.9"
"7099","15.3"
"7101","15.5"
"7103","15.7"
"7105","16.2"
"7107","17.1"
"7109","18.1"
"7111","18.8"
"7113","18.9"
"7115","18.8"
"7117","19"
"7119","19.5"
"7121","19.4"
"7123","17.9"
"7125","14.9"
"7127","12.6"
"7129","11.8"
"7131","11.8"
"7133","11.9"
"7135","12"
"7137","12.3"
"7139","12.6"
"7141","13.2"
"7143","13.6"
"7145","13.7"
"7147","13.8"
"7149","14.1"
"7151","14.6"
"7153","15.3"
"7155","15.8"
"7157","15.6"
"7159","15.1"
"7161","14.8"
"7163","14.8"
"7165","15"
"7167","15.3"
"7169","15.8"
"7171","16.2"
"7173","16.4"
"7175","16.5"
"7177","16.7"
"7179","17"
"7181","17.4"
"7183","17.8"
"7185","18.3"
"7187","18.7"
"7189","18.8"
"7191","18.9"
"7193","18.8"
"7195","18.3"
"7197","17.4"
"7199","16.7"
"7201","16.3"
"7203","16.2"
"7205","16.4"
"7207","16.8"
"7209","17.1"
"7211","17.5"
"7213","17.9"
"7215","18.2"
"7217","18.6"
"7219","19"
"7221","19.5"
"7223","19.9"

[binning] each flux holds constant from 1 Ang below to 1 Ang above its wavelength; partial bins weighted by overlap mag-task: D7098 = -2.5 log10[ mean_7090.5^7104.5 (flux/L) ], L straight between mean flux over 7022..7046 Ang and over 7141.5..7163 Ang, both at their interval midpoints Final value 0.35 mag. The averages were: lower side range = 27.9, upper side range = 14.6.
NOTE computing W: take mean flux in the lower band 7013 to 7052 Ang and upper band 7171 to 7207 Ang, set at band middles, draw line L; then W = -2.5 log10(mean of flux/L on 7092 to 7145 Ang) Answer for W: 0.39 mag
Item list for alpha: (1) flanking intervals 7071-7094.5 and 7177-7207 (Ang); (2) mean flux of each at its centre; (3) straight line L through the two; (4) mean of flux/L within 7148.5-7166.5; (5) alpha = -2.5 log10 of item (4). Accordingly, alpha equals 0.20 mag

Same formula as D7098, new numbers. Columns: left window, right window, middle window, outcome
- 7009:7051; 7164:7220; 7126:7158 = 0.45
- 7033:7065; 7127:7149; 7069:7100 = 0.13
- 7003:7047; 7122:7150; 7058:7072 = 0.14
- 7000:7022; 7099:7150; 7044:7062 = -0.20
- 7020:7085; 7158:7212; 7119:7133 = 0.33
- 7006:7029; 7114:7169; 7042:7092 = -0.06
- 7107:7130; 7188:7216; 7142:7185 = 0.12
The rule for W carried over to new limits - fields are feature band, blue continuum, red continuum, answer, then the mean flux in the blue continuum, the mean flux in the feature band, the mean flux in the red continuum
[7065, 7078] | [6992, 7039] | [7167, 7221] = 0.10 mag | 24.6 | 20.4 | 17.4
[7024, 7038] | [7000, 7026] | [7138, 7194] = -0.17 mag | 23.9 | 26.9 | 15.9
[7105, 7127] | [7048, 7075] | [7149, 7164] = -0.01 mag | 21.4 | 17.9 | 15.1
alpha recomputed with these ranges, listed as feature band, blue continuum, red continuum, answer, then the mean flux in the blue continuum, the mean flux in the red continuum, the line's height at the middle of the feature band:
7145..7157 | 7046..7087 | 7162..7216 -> 0.25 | 21.8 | 17.1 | 18.5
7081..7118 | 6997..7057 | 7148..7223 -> 0.26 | 25.9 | 16.9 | 21.8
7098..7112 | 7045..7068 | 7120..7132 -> 0.03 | 23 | 14.7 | 17.2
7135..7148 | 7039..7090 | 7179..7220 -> 0.45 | 22.6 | 17.7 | 19.8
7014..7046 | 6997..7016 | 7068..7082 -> -0.20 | 23.3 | 21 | 22.5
